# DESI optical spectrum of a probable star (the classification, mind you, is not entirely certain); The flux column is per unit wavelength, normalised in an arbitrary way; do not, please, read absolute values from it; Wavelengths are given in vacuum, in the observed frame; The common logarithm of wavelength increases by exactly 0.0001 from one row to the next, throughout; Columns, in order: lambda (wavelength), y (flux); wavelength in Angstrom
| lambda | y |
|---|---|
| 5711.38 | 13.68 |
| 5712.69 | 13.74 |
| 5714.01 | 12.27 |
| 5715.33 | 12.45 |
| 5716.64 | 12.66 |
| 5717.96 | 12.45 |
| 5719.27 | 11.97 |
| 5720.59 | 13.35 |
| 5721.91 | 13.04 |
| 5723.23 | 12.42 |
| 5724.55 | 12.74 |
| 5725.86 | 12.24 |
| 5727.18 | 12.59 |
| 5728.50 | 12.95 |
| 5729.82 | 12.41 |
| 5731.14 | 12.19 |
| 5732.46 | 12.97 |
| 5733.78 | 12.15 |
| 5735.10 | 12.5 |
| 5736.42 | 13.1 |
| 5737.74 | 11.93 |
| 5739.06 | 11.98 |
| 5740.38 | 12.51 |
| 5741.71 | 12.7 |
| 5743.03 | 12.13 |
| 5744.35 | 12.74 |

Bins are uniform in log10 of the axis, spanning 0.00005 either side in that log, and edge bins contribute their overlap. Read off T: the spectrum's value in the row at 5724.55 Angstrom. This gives 12.74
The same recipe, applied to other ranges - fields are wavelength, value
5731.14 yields 12.19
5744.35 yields 12.74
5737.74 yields 11.93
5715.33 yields 12.45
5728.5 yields 12.95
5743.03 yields 12.13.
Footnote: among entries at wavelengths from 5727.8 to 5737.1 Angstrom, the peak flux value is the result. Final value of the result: 13.1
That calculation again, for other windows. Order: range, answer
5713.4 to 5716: 12.45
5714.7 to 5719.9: 12.66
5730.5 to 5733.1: 12.97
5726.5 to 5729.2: 12.95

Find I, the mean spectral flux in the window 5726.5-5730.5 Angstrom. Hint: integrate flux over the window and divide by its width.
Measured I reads 12.6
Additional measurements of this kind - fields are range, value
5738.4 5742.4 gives 12.4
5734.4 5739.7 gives 12.4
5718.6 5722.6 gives 12.8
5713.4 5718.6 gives 12.5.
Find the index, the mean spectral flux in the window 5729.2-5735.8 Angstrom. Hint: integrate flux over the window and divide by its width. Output 12.4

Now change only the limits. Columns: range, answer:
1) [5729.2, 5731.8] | 12.3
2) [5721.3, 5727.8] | 12.6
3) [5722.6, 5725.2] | 12.6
